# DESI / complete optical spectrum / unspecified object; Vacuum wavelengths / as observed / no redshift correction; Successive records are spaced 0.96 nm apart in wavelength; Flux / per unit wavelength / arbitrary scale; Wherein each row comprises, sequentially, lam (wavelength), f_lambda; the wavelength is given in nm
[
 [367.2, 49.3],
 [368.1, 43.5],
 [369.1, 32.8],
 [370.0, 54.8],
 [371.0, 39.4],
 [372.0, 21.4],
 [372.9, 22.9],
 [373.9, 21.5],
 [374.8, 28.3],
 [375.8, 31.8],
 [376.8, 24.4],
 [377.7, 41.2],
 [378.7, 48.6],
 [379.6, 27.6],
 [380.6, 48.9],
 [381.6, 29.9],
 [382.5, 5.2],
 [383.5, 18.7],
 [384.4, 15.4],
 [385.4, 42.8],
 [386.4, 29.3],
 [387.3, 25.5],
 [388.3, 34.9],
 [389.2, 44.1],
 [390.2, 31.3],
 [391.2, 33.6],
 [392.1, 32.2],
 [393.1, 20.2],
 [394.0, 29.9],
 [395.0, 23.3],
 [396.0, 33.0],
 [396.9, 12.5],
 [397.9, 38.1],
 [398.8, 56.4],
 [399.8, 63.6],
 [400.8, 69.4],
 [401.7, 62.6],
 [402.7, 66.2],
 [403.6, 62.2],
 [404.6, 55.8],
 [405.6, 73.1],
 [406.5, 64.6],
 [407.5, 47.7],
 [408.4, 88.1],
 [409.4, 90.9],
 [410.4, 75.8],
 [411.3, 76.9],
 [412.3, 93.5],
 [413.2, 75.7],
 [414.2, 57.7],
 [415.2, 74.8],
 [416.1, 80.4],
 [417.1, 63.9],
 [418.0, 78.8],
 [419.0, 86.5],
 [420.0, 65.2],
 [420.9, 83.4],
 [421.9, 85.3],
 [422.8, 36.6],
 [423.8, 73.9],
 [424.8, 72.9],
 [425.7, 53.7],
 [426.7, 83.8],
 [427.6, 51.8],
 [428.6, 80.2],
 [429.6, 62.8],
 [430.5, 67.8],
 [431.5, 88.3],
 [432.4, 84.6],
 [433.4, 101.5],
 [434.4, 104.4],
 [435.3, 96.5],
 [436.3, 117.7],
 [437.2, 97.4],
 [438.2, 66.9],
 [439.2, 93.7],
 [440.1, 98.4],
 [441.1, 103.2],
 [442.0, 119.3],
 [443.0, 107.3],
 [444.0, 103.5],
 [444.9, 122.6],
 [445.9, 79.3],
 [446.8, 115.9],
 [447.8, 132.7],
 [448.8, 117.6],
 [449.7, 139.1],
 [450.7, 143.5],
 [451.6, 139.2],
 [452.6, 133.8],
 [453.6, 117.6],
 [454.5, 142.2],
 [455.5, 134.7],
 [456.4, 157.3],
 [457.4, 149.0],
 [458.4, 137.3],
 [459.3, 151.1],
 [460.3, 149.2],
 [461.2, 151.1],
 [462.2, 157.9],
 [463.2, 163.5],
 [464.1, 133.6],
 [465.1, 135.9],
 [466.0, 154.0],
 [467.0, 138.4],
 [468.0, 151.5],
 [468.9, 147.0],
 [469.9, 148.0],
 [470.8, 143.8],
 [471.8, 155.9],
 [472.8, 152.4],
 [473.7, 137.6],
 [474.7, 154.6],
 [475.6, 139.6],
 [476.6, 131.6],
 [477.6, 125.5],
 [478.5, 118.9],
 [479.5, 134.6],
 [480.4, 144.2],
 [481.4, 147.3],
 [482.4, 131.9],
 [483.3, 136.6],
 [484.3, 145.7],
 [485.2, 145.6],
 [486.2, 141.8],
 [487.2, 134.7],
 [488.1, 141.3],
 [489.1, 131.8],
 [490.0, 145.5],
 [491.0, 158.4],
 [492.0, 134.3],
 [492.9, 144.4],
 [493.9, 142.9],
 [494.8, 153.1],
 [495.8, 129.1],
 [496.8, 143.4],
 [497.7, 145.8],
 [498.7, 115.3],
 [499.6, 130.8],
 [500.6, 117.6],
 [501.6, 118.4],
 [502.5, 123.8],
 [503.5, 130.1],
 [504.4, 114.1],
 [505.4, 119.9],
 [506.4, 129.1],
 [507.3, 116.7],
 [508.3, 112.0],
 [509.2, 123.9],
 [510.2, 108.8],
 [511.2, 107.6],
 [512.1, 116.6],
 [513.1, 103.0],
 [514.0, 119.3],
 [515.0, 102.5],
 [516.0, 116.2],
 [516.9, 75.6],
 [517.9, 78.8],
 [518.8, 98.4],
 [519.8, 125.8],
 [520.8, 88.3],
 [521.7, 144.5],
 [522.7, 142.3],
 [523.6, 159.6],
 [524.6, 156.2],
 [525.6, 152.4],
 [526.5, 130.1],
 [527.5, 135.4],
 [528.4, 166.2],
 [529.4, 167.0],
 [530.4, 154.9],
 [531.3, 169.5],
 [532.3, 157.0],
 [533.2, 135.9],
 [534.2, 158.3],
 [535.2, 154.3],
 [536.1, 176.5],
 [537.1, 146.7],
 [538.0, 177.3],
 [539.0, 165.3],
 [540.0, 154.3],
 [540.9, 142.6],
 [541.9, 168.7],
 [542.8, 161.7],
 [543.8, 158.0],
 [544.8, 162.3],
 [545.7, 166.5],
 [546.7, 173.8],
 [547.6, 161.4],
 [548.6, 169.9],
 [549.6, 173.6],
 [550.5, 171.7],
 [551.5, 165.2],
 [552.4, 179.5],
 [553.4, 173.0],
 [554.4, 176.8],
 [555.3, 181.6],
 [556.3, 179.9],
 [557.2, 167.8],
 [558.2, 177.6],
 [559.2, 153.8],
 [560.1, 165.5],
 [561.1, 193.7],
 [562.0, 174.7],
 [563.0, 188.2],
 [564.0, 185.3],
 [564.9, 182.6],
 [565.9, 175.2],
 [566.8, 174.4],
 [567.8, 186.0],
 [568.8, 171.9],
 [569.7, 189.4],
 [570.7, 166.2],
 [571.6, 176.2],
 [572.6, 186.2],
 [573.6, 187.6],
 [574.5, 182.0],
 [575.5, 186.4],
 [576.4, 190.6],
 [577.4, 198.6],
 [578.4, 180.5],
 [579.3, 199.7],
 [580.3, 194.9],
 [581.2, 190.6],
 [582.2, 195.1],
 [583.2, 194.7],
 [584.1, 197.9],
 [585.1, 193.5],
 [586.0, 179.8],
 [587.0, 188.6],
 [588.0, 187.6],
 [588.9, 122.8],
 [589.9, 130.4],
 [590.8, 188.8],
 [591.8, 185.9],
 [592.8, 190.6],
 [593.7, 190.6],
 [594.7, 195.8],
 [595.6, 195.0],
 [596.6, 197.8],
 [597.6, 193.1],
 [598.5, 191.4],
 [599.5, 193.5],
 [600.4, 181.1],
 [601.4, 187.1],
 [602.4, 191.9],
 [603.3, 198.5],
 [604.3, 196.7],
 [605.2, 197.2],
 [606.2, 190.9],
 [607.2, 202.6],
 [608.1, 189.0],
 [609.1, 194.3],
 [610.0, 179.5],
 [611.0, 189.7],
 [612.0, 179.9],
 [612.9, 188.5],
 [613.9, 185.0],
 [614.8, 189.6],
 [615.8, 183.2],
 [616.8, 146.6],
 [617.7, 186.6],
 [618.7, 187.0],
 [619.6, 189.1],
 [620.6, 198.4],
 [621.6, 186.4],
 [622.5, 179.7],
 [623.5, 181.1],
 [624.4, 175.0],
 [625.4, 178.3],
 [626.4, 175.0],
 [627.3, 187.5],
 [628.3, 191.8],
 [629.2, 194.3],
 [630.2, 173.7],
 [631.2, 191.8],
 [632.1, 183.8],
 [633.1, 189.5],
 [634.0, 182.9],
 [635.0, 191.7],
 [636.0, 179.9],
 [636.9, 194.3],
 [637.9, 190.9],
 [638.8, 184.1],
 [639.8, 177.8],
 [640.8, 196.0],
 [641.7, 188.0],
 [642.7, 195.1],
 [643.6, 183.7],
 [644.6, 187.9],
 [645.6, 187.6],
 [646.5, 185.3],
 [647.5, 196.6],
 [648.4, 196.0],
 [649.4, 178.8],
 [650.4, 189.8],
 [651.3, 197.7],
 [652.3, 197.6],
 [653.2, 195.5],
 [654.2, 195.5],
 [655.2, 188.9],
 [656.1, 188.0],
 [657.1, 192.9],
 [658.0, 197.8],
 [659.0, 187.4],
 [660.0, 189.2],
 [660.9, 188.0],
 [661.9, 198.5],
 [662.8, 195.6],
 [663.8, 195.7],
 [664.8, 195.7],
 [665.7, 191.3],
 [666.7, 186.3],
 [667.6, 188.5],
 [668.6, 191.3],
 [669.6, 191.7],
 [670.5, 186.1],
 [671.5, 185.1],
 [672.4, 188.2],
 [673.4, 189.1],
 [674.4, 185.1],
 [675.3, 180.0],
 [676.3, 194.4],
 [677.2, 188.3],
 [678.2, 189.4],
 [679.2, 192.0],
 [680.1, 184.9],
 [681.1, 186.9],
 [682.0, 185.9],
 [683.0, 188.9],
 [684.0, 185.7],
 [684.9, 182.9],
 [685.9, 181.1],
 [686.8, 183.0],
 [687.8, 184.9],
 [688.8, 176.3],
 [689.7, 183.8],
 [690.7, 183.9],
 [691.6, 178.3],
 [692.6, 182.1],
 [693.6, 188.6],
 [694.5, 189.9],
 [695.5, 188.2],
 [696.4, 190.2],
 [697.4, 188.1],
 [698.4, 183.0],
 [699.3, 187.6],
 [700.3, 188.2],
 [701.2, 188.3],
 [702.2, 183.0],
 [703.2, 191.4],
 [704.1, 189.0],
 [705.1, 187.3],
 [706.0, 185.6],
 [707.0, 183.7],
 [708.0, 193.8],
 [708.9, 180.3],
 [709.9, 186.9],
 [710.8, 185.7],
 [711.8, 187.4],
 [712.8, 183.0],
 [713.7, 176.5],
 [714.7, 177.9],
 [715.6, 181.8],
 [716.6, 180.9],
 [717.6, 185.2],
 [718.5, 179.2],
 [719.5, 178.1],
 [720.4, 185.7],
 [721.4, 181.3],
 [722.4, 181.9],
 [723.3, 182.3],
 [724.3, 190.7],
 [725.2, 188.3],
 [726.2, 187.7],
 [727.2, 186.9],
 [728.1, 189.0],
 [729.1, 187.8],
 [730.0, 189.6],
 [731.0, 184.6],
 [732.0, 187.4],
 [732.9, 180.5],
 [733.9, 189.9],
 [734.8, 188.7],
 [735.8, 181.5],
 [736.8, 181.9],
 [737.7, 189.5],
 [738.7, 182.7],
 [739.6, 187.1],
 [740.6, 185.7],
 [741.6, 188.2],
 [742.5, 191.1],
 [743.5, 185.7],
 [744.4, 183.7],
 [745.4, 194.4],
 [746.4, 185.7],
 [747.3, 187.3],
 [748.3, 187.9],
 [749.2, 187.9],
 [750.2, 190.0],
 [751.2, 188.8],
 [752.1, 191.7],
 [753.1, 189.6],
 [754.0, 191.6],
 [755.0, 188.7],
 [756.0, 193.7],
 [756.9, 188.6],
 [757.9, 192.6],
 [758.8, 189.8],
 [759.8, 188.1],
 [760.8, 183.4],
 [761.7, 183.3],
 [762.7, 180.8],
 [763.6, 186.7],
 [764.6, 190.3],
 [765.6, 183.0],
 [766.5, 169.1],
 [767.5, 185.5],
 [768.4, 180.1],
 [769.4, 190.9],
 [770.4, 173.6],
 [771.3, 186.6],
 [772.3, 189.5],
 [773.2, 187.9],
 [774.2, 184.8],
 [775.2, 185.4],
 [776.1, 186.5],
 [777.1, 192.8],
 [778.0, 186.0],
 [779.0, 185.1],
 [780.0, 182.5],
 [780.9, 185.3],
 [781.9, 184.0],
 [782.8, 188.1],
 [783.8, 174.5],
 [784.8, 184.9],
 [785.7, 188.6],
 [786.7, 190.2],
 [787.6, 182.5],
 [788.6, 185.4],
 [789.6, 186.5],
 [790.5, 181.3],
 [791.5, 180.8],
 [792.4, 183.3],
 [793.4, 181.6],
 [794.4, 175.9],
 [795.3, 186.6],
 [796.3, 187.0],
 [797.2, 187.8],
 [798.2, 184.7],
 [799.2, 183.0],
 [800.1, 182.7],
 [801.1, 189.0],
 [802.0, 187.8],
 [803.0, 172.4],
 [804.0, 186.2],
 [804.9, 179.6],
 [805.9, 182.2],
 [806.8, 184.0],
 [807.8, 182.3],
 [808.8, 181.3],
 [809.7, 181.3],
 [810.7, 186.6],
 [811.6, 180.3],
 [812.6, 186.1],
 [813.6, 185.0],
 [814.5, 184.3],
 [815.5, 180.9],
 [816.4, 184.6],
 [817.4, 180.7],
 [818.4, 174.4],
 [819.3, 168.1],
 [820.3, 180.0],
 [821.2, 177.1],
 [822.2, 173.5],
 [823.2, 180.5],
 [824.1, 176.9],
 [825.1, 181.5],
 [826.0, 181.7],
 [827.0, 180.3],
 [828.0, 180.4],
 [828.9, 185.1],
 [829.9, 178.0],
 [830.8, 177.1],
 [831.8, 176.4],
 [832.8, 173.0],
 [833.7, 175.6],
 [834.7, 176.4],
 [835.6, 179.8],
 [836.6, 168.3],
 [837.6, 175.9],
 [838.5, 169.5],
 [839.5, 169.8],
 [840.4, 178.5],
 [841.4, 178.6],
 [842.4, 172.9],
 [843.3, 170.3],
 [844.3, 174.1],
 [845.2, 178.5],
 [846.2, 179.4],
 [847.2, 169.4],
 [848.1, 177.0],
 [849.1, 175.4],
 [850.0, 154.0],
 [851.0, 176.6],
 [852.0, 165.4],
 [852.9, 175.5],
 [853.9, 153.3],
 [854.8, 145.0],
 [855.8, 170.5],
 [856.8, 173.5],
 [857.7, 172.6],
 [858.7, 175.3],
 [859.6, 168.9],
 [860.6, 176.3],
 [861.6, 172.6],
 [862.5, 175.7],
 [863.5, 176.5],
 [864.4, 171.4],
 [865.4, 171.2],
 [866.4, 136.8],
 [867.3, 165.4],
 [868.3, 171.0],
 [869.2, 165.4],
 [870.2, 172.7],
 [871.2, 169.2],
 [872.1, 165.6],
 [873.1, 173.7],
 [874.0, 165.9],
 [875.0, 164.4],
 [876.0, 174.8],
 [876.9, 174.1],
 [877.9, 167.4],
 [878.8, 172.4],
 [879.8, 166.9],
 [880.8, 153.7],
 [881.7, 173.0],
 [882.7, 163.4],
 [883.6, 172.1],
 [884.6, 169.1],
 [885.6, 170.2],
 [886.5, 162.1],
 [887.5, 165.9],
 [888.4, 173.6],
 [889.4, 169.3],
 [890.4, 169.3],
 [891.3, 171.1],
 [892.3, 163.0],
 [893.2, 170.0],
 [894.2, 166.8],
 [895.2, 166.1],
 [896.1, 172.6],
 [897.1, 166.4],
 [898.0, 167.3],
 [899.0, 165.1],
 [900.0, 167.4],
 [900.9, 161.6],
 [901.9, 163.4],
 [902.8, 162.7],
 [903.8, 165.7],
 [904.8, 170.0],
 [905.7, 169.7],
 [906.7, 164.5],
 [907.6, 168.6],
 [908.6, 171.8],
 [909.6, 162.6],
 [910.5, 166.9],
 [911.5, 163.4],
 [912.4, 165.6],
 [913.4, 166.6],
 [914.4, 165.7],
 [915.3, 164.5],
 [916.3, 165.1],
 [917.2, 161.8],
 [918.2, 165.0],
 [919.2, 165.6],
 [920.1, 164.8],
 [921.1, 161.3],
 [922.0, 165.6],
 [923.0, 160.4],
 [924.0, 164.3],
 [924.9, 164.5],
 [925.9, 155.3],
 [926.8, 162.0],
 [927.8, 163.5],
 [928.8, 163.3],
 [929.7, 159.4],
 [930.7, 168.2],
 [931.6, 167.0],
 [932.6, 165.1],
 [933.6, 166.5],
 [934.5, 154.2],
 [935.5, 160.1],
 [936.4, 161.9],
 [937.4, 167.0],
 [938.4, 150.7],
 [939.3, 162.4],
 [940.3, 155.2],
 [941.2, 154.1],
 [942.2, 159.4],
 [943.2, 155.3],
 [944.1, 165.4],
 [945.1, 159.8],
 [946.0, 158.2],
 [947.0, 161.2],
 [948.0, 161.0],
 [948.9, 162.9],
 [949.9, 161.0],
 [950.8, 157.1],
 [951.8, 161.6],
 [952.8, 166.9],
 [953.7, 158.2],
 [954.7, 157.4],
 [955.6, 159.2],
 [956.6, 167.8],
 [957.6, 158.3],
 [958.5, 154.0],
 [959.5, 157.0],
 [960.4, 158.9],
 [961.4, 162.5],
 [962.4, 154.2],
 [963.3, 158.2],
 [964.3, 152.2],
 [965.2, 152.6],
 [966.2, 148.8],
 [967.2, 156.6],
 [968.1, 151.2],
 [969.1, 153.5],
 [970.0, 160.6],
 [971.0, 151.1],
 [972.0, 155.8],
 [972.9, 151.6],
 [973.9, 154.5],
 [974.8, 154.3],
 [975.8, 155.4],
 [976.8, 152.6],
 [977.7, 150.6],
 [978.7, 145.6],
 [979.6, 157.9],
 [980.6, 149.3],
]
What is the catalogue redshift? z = 0.000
